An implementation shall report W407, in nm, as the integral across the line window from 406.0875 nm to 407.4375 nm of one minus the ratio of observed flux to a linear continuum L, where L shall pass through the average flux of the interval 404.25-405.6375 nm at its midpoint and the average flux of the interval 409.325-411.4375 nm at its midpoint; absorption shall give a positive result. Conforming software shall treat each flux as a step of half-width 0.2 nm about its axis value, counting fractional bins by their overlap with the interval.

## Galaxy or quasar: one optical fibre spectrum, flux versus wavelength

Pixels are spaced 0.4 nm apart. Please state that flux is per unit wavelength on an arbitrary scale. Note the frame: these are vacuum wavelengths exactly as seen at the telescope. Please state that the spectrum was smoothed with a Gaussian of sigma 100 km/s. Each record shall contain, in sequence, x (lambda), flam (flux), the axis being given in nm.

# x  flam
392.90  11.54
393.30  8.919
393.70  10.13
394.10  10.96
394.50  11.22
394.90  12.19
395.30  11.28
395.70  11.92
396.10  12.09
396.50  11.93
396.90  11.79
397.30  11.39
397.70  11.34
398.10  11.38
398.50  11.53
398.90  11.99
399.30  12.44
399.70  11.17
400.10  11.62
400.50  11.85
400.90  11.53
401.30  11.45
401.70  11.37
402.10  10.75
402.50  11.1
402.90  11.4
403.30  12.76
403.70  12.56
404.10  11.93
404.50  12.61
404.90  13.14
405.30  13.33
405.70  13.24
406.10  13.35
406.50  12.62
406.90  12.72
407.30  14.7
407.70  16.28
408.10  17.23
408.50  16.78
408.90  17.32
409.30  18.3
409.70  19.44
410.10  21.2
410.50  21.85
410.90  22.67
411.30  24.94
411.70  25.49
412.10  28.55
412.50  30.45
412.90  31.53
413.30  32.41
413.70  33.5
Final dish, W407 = 0.22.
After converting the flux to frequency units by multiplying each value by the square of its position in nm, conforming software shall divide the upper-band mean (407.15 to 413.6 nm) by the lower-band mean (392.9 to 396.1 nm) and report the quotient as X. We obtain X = 2.22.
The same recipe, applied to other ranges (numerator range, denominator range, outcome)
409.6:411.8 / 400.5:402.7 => 2.09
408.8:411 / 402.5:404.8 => 1.70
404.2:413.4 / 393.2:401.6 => 1.79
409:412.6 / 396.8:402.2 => 2.13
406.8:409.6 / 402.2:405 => 1.39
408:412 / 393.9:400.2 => 1.91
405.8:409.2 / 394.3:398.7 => 1.38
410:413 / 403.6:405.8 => 2.09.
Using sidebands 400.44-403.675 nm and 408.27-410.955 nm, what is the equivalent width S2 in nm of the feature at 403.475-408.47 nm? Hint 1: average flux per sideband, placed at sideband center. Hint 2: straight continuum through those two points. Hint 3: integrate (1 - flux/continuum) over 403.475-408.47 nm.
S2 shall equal 0.61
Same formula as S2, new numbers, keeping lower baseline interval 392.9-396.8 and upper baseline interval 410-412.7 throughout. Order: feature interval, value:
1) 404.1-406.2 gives 0.73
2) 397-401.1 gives 0.86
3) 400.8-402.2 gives 0.46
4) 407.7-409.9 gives 0.51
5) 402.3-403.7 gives 0.48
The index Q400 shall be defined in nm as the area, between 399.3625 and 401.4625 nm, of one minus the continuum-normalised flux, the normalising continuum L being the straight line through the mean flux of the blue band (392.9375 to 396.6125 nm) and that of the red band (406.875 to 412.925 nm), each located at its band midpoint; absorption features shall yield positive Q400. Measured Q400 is 0.47 nm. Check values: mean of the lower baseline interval 11.2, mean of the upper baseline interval 21.2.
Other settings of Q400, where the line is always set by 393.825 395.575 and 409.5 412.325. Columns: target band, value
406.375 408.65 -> 0.64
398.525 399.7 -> 0.22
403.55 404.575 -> 0.34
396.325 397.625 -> 0.14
